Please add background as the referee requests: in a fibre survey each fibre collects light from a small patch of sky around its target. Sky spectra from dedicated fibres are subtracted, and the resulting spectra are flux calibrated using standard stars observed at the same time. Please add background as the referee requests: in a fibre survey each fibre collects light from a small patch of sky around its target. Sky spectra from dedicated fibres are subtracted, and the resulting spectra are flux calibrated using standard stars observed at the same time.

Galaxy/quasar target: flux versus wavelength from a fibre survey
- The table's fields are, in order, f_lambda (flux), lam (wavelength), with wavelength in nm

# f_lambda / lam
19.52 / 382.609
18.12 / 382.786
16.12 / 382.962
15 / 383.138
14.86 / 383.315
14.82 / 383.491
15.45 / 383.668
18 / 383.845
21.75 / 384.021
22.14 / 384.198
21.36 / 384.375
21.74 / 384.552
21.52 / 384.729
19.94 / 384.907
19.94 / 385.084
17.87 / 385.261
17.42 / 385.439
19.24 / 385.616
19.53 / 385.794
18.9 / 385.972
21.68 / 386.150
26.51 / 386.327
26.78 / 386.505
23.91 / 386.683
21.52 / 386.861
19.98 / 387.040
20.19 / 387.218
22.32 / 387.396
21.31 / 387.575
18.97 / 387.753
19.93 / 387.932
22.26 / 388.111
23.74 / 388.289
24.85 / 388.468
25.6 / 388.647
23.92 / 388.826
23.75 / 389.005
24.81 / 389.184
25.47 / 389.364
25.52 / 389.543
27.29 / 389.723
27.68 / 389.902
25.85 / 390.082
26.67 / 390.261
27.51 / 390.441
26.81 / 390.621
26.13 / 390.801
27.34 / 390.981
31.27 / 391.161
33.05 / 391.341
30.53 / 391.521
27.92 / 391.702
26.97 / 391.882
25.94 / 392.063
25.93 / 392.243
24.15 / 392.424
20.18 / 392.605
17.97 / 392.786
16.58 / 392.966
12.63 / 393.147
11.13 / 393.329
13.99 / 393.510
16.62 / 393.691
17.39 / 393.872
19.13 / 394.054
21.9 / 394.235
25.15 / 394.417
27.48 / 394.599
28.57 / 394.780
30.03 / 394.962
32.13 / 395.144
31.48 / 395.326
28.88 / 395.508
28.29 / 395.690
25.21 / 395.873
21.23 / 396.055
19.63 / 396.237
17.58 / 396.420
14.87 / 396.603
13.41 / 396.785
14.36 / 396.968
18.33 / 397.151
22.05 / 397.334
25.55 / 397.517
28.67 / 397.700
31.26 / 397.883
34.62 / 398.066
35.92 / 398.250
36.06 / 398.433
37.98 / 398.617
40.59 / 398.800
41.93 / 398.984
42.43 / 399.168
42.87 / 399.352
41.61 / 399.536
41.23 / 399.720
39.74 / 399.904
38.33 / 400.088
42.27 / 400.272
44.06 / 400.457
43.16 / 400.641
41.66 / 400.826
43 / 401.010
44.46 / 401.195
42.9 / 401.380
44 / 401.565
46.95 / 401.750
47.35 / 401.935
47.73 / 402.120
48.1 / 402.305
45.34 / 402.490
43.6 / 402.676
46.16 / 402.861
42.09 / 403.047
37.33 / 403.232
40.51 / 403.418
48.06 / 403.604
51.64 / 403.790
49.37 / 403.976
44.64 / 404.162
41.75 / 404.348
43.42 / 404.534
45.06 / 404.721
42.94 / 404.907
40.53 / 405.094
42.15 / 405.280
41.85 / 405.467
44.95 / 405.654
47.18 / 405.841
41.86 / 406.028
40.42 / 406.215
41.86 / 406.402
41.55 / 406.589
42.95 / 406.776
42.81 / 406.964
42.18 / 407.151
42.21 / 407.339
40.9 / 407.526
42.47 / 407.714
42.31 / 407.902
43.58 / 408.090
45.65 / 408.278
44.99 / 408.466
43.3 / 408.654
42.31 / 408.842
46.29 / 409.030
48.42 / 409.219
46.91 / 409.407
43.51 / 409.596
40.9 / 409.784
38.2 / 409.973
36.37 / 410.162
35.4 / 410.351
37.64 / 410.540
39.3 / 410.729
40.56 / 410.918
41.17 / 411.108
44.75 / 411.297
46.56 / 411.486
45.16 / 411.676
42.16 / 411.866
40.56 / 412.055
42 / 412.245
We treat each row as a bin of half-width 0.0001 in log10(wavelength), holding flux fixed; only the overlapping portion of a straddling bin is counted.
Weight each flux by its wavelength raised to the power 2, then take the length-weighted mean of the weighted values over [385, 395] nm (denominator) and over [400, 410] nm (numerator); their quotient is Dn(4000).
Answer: 2.0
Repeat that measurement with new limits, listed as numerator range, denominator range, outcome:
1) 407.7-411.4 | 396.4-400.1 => 1.41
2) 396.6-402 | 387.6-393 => 1.51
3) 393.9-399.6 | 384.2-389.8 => 1.34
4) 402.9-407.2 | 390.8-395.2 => 1.96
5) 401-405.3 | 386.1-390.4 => 2.02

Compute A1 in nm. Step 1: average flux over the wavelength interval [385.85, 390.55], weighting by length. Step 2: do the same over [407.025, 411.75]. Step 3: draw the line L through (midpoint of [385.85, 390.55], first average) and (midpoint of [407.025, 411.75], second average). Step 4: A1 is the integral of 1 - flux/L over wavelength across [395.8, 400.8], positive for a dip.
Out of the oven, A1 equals 0.17 nm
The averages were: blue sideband 23.7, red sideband 42.4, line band 31.9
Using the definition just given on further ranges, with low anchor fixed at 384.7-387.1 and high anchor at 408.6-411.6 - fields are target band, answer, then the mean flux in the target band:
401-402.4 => -0.44 nm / 45.7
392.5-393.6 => 0.47 nm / 15.5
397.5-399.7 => -0.35 nm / 37.2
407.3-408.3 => -0.07 nm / 42.7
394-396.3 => 0.22 nm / 26.3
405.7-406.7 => -0.11 nm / 42.7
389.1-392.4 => -0.27 nm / 27.3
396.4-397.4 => 0.46 nm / 16.6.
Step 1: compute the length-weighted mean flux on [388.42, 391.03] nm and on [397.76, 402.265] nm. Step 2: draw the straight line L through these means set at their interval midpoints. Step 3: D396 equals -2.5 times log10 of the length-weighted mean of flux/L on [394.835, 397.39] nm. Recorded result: 0.47 mag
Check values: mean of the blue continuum 25.9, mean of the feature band 22.8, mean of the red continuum 41.3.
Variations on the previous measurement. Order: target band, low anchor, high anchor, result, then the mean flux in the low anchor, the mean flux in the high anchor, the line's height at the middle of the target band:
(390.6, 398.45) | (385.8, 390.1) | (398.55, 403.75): 0.339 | 23.3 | 43.2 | 33.2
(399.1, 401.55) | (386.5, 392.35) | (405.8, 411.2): -0.207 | 25.2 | 42.1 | 34.9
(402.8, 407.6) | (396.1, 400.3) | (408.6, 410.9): -0.161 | 31.1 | 41.5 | 37.4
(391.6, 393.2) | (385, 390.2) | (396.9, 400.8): 0.250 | 22.7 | 35.6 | 28.2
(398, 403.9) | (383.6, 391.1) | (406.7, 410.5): -0.202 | 22.8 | 42.5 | 35.4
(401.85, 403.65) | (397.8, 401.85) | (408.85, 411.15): -0.091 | 40.8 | 41.3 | 40.9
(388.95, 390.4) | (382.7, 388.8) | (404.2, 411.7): -0.070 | 20.4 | 42.5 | 24.3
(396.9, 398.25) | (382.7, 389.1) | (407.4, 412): 0.209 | 20.6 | 42.4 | 31.3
